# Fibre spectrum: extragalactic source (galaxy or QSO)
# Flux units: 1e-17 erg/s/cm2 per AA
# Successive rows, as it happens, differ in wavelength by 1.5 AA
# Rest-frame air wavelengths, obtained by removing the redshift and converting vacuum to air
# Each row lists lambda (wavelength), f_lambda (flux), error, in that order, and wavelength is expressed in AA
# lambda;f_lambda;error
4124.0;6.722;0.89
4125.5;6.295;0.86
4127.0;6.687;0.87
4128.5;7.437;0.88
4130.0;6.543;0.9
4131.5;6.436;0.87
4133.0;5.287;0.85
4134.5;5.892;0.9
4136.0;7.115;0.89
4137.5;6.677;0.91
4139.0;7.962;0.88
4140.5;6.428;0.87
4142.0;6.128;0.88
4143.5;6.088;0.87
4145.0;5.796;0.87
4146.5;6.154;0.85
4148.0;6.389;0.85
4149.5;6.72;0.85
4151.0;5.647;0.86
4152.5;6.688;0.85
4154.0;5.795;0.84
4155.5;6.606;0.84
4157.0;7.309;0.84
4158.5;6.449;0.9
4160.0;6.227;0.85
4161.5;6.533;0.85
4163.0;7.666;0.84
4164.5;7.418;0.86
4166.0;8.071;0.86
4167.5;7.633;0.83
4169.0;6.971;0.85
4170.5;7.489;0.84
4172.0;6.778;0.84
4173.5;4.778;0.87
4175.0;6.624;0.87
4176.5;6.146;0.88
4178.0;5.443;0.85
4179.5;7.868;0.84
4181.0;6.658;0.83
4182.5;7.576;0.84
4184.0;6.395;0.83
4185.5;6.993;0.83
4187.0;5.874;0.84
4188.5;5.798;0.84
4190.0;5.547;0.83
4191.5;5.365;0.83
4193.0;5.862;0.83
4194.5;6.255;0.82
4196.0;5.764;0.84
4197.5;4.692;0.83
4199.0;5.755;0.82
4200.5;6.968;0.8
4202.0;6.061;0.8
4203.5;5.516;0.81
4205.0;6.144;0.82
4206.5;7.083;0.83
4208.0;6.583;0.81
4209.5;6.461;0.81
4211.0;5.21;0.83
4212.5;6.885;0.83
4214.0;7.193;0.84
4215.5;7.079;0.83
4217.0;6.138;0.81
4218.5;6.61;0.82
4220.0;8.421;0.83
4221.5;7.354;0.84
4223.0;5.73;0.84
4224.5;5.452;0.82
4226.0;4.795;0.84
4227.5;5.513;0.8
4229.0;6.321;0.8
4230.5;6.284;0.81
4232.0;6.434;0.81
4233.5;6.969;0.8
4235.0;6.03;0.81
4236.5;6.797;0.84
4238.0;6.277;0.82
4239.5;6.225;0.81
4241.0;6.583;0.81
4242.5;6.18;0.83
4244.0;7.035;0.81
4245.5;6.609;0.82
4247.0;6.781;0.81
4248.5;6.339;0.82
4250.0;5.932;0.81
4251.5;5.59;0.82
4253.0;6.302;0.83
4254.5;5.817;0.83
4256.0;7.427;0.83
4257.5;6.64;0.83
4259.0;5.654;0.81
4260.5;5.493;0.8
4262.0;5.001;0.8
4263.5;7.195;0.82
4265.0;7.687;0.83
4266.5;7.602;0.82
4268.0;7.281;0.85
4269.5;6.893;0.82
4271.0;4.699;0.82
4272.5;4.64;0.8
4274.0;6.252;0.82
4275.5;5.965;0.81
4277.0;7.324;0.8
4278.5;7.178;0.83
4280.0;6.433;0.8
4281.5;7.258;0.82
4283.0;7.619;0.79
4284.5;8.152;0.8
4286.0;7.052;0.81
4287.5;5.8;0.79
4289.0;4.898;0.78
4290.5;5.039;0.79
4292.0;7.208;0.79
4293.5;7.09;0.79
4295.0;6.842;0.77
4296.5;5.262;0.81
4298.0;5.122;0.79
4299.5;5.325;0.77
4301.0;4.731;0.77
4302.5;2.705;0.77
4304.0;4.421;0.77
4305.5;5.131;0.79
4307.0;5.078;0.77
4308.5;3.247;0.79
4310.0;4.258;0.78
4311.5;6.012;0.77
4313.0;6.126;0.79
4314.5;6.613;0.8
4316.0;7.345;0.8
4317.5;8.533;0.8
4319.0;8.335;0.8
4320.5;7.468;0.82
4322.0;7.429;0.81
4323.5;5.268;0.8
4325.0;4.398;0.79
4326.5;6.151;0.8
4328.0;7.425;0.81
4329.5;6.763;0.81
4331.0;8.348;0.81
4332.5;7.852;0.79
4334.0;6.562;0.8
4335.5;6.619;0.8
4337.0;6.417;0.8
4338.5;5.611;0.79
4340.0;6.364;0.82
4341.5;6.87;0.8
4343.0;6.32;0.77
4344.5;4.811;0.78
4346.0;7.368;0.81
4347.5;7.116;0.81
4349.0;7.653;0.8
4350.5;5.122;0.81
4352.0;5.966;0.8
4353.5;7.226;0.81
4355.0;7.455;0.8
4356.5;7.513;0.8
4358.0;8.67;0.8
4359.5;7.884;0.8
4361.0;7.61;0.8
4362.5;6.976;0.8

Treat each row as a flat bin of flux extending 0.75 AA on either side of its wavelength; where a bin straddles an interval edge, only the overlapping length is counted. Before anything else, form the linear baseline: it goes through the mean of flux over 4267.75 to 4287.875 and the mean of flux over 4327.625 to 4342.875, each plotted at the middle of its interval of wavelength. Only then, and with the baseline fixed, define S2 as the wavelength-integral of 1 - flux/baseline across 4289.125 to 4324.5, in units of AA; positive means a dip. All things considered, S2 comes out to 4.8 AA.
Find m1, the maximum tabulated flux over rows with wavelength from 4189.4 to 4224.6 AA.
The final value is 8.421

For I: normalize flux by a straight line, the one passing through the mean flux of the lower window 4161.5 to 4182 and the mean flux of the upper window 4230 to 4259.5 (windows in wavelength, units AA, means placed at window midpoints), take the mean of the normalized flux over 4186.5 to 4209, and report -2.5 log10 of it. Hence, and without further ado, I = 0.13 mag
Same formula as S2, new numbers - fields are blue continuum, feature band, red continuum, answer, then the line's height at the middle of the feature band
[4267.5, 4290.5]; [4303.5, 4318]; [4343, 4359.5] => 2.2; 6.65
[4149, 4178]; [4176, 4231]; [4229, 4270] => 2.7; 6.59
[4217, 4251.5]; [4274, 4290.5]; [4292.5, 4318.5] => -2.4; 5.83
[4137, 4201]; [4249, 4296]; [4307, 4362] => 1.0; 6.59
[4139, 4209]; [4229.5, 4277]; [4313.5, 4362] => 2.1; 6.66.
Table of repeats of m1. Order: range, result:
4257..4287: 8.152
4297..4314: 6.126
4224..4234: 6.969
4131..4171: 8.071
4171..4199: 7.868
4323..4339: 8.348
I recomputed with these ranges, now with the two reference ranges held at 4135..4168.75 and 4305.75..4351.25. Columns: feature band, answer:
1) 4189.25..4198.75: 0.19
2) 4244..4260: 0.04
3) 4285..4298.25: 0.07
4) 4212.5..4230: 0.03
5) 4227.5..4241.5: 0.03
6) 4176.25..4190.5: 0.03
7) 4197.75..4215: 0.05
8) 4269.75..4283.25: 0.03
